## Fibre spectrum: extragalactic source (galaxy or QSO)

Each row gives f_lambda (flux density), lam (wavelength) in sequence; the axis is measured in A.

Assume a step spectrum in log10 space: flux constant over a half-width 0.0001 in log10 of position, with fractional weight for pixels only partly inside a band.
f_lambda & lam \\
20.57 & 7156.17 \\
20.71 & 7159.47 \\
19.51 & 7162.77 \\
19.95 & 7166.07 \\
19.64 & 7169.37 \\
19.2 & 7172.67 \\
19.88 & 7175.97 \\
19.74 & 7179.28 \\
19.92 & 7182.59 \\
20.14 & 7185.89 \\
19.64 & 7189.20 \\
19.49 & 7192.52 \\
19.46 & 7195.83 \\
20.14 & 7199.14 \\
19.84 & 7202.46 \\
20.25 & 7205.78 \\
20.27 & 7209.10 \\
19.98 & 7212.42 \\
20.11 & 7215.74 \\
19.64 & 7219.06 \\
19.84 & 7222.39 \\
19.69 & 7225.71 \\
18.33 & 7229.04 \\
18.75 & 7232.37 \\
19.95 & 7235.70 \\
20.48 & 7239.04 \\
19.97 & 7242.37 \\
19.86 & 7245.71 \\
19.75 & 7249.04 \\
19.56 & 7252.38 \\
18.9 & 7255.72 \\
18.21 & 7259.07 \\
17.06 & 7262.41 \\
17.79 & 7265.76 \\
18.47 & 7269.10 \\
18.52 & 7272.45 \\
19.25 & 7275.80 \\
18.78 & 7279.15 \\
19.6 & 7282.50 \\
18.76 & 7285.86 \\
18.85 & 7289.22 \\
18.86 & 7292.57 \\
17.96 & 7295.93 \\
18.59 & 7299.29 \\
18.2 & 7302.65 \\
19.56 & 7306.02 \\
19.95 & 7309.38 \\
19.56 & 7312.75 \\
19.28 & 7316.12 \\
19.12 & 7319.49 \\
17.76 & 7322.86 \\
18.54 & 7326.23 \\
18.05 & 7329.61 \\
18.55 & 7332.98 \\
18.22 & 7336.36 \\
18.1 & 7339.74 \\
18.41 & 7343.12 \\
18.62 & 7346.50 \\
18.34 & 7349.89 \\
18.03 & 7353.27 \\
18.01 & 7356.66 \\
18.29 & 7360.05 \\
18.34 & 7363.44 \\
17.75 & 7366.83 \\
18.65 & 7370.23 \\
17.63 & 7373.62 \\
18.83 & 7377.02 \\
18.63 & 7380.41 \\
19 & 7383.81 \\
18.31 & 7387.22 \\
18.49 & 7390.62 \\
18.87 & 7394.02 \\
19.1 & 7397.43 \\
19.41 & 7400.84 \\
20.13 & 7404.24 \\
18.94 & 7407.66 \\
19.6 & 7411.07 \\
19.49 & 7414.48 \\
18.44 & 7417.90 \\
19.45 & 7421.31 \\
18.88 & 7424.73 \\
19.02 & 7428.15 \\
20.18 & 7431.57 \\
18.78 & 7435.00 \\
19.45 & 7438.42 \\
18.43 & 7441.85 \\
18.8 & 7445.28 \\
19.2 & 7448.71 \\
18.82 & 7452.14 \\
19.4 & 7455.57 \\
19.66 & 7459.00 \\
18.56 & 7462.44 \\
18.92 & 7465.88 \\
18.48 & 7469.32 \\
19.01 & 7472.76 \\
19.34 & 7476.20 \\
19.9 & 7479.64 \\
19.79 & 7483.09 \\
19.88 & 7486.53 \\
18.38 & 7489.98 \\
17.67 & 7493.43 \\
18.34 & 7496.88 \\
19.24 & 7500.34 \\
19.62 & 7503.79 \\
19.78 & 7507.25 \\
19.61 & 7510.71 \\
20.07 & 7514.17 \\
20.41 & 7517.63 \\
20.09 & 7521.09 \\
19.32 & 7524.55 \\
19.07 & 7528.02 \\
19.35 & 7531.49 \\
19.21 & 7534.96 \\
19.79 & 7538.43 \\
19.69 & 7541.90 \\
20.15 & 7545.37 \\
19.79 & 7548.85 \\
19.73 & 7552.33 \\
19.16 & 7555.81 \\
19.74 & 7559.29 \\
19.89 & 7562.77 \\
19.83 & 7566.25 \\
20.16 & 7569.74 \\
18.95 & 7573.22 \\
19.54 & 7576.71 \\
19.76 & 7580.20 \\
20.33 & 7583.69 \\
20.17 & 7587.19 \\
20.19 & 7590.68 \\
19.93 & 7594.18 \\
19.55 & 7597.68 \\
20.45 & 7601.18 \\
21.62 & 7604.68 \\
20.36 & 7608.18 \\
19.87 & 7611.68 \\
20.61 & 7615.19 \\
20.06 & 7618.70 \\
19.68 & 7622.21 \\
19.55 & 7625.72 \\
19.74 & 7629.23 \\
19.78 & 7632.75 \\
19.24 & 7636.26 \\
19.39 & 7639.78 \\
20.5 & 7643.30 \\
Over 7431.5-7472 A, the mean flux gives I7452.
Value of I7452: 19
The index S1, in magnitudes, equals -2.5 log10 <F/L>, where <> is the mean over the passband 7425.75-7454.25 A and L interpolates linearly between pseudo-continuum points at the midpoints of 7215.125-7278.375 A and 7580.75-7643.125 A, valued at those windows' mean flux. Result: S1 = 0.030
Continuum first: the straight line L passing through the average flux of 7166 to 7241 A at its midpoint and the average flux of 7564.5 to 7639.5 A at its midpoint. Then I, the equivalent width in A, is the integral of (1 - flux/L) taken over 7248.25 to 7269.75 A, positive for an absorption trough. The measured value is 1.4 A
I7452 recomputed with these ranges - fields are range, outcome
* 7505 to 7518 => 19.9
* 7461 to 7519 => 19.2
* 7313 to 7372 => 18.4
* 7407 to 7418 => 19.2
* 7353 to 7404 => 18.6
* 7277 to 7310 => 18.9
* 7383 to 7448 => 19.1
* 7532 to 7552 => 19.7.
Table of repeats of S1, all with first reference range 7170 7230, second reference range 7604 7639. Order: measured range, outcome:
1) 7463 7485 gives 0.039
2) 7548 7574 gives 0.015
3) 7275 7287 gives 0.040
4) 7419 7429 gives 0.044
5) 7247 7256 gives 0.015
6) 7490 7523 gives 0.031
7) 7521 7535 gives 0.033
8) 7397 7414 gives 0.022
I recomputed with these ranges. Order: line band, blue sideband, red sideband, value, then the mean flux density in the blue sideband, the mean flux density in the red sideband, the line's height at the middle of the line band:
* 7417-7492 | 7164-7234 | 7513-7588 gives 2.3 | 19.7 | 19.7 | 19.7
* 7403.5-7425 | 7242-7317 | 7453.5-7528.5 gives -0.1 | 18.9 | 19.3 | 19.2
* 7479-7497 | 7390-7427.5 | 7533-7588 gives 0.4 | 19.2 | 19.7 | 19.5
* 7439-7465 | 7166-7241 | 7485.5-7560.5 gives 0.7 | 19.8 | 19.5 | 19.5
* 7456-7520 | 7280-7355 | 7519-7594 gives 0.5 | 18.7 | 19.7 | 19.4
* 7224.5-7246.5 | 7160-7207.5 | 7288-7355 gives -0.2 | 19.8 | 18.6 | 19.4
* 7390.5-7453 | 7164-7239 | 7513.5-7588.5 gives 1.8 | 19.7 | 19.7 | 19.7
